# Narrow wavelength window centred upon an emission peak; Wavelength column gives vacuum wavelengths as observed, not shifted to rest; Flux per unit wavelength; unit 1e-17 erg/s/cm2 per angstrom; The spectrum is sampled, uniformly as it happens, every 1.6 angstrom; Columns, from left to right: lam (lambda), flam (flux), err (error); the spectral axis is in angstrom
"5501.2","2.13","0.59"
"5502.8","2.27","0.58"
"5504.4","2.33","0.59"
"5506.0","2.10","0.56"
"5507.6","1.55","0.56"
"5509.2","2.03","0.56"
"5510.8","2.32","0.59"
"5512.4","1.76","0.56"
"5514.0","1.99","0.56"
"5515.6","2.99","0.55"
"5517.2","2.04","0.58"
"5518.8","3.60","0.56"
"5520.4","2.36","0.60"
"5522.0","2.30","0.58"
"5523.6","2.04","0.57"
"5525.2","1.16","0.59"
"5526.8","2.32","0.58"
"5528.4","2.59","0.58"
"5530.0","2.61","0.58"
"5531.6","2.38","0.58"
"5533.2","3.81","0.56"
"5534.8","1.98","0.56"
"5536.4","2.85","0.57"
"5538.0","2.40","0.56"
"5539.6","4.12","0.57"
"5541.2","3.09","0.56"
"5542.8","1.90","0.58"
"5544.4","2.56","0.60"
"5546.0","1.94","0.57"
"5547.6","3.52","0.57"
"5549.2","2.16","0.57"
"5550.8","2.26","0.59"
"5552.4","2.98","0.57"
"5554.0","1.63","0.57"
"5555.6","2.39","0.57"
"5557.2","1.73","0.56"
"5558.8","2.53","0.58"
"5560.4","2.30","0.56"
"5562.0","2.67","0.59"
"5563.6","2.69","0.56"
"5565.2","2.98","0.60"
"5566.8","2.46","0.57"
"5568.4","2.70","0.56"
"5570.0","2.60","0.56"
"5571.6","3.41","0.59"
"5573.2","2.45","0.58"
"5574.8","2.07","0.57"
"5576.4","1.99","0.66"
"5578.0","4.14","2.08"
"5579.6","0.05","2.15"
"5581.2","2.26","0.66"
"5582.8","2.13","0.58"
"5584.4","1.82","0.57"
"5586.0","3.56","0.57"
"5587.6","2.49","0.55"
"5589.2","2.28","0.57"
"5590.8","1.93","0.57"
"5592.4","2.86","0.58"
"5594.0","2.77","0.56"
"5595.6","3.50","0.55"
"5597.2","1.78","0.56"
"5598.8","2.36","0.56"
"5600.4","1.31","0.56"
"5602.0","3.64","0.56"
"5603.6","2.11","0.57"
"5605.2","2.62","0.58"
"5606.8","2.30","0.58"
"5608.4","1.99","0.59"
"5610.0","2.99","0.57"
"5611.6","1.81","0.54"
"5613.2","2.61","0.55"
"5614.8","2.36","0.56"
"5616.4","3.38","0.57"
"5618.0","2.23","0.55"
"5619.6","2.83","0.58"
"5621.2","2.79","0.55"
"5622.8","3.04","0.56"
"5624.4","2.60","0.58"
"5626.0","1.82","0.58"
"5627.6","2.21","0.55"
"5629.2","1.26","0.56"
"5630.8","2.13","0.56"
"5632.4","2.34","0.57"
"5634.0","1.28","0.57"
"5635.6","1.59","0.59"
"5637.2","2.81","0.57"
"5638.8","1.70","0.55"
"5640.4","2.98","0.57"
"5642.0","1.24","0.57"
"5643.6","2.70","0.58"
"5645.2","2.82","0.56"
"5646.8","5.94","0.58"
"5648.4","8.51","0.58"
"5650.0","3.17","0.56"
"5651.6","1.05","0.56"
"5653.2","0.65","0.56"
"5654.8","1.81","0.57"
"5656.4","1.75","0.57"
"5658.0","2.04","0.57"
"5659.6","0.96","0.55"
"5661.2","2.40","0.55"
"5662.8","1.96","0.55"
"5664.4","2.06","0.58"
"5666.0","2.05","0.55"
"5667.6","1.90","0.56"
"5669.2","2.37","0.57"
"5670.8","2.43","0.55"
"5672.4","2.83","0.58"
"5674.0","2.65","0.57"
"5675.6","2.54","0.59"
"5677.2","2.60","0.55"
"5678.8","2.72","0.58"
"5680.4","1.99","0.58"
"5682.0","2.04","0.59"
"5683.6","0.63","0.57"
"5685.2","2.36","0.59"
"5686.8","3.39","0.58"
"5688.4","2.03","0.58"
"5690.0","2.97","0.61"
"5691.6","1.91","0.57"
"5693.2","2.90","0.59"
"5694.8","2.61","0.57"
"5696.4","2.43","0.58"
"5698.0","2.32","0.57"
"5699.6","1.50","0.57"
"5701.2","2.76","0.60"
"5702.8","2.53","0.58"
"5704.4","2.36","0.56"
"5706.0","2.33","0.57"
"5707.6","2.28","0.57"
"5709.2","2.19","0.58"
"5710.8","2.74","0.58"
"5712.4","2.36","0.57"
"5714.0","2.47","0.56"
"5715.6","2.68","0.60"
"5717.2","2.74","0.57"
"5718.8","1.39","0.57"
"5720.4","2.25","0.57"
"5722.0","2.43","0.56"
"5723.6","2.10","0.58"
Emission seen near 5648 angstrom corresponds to H-beta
